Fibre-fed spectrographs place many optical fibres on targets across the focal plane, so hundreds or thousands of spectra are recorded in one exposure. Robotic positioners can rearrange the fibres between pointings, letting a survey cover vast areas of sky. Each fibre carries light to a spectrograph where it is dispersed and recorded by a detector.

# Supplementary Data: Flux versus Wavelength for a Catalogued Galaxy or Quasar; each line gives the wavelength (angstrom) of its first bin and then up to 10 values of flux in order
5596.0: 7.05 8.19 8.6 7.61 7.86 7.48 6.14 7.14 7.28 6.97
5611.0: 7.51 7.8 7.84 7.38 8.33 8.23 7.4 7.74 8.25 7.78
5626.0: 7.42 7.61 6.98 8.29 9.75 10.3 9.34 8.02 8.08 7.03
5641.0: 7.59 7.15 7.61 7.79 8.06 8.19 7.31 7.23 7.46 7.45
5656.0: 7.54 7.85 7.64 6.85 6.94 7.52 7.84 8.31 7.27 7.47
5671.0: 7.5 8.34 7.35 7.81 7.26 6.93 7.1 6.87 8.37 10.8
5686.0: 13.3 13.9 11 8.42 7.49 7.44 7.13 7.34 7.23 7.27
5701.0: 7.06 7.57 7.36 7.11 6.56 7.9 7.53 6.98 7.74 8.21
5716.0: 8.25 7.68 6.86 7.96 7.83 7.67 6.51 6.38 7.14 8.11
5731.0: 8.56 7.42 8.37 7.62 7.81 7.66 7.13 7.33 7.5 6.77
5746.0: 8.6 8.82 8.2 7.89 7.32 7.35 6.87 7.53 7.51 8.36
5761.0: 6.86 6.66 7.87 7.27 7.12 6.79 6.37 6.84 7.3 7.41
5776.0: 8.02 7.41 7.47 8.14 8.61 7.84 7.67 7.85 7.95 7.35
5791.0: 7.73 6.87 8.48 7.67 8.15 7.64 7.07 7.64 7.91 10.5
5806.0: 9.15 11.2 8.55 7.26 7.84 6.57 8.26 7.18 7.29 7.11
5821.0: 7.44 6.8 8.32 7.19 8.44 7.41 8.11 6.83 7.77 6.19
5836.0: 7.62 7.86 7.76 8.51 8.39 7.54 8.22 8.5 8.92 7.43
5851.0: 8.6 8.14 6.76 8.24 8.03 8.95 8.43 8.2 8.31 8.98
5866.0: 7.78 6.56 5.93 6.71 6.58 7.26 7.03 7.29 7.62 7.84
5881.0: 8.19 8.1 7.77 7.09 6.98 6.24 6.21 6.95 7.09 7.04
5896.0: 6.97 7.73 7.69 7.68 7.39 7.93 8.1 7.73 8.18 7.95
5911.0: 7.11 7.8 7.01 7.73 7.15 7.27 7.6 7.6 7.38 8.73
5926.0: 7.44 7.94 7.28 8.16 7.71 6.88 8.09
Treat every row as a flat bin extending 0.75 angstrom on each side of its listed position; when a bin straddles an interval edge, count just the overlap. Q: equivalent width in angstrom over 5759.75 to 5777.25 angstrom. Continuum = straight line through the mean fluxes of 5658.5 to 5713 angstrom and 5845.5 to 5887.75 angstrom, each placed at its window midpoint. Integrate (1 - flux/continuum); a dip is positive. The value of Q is 1.5 angstrom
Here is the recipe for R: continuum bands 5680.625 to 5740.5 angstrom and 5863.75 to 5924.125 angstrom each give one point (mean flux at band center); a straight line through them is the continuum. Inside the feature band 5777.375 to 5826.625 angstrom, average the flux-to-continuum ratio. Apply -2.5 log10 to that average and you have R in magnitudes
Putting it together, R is -0.03 mag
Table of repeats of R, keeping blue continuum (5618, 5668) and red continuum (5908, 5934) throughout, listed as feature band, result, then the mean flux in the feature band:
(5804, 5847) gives -0.03 mag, 7.91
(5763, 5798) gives 0.02 mag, 7.57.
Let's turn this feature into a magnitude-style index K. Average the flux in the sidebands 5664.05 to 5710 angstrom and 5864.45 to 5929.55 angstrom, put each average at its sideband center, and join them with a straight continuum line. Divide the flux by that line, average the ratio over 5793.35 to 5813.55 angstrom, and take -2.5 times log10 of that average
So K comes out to -0.08 mag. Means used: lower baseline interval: 8.1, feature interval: 8.32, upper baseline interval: 7.41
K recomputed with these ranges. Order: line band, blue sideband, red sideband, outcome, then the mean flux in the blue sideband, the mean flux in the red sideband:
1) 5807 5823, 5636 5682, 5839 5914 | -0.02 mag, 7.53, 7.64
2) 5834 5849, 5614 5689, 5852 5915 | -0.05 mag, 8.08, 7.51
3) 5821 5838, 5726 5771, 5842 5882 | 0.03 mag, 7.51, 7.78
